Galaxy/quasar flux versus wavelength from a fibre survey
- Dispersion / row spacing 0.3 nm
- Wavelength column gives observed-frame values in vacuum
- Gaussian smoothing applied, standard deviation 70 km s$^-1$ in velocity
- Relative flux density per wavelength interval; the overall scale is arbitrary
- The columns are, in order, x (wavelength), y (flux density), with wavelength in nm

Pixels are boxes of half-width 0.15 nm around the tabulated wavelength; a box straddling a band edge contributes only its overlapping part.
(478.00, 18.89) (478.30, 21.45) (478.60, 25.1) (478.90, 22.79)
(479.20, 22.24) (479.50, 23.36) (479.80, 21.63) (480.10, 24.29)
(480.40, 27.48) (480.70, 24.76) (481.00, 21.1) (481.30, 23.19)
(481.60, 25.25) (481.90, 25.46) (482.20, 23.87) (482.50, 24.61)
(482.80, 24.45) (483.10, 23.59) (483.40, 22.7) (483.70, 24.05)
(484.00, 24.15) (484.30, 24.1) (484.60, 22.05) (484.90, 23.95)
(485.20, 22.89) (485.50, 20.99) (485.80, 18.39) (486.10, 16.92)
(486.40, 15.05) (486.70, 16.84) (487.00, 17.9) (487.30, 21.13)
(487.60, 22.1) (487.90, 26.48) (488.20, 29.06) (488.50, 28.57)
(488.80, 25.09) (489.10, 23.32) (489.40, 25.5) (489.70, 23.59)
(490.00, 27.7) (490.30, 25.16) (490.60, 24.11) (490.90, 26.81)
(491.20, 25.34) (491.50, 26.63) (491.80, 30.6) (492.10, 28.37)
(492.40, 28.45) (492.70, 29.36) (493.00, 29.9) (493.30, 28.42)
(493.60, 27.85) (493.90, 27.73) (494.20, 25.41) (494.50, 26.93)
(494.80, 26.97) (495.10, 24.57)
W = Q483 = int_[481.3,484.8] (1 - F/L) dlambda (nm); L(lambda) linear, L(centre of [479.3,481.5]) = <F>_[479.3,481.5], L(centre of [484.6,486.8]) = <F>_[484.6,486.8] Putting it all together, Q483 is -0.387 nm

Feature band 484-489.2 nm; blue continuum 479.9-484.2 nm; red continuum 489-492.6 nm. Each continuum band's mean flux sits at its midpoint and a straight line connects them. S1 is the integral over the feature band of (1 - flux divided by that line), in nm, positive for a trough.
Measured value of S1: 0.67 nm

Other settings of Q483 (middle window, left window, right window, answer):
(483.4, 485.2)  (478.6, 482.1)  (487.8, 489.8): 0.10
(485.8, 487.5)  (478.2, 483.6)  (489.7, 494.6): 0.52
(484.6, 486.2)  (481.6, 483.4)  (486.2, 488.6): 0.14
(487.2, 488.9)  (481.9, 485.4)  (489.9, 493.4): 0.02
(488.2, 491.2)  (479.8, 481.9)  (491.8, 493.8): 0.21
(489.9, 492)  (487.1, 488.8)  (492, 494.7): 0.01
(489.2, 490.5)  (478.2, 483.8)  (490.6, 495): 0.06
